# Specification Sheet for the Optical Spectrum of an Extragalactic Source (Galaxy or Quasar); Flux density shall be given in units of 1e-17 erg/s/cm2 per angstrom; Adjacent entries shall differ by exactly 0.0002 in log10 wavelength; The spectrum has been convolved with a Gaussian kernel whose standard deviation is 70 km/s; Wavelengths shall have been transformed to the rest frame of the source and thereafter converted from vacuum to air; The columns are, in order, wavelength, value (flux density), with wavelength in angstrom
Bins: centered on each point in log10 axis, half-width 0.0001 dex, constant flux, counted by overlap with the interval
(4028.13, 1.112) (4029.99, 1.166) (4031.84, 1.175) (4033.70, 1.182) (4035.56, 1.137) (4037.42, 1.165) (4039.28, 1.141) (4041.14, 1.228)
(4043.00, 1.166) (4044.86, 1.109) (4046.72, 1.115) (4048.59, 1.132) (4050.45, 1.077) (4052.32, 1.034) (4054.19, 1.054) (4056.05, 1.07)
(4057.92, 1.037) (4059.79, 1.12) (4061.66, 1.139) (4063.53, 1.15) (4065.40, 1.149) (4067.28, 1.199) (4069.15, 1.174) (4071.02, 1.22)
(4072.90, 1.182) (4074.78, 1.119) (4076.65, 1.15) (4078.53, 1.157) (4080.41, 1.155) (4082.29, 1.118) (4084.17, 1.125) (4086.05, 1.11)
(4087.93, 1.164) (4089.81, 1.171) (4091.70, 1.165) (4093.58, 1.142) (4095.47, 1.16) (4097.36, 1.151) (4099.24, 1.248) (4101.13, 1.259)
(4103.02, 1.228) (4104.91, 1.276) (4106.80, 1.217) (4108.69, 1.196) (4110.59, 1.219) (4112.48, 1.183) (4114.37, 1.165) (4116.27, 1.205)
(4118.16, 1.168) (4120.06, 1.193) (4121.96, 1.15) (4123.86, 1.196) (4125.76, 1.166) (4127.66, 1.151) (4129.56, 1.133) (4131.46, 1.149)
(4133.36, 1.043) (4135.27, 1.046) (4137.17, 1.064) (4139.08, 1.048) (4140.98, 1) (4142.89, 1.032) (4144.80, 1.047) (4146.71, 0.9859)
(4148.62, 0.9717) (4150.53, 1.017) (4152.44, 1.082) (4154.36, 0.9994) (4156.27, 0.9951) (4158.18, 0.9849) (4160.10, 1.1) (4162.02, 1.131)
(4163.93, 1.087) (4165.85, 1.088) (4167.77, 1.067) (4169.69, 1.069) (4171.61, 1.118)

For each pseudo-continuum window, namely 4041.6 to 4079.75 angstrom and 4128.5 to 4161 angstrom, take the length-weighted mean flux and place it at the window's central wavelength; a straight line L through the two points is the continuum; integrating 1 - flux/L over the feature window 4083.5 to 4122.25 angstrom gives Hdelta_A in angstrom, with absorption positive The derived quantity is -3.6 angstrom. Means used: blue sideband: 1.13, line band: 1.19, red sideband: 1.04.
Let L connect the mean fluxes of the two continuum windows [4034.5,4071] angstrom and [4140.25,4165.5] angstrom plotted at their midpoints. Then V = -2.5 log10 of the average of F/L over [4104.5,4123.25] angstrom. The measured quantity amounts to -0.12 mag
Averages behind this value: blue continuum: 1.13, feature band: 1.19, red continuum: 1.03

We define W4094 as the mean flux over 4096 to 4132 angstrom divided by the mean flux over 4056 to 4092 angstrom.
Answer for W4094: 1.04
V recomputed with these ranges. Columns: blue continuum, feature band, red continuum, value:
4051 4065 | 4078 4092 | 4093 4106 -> 0.02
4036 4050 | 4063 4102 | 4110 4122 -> 0.00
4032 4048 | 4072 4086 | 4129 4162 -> -0.03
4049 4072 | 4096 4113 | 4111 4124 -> -0.05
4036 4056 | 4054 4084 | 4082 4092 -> -0.01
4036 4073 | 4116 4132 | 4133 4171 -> -0.10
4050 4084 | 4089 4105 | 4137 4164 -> -0.10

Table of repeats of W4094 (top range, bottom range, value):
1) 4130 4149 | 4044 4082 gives 0.93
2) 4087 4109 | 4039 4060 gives 1.08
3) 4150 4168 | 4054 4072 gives 0.93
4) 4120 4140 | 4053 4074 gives 0.99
